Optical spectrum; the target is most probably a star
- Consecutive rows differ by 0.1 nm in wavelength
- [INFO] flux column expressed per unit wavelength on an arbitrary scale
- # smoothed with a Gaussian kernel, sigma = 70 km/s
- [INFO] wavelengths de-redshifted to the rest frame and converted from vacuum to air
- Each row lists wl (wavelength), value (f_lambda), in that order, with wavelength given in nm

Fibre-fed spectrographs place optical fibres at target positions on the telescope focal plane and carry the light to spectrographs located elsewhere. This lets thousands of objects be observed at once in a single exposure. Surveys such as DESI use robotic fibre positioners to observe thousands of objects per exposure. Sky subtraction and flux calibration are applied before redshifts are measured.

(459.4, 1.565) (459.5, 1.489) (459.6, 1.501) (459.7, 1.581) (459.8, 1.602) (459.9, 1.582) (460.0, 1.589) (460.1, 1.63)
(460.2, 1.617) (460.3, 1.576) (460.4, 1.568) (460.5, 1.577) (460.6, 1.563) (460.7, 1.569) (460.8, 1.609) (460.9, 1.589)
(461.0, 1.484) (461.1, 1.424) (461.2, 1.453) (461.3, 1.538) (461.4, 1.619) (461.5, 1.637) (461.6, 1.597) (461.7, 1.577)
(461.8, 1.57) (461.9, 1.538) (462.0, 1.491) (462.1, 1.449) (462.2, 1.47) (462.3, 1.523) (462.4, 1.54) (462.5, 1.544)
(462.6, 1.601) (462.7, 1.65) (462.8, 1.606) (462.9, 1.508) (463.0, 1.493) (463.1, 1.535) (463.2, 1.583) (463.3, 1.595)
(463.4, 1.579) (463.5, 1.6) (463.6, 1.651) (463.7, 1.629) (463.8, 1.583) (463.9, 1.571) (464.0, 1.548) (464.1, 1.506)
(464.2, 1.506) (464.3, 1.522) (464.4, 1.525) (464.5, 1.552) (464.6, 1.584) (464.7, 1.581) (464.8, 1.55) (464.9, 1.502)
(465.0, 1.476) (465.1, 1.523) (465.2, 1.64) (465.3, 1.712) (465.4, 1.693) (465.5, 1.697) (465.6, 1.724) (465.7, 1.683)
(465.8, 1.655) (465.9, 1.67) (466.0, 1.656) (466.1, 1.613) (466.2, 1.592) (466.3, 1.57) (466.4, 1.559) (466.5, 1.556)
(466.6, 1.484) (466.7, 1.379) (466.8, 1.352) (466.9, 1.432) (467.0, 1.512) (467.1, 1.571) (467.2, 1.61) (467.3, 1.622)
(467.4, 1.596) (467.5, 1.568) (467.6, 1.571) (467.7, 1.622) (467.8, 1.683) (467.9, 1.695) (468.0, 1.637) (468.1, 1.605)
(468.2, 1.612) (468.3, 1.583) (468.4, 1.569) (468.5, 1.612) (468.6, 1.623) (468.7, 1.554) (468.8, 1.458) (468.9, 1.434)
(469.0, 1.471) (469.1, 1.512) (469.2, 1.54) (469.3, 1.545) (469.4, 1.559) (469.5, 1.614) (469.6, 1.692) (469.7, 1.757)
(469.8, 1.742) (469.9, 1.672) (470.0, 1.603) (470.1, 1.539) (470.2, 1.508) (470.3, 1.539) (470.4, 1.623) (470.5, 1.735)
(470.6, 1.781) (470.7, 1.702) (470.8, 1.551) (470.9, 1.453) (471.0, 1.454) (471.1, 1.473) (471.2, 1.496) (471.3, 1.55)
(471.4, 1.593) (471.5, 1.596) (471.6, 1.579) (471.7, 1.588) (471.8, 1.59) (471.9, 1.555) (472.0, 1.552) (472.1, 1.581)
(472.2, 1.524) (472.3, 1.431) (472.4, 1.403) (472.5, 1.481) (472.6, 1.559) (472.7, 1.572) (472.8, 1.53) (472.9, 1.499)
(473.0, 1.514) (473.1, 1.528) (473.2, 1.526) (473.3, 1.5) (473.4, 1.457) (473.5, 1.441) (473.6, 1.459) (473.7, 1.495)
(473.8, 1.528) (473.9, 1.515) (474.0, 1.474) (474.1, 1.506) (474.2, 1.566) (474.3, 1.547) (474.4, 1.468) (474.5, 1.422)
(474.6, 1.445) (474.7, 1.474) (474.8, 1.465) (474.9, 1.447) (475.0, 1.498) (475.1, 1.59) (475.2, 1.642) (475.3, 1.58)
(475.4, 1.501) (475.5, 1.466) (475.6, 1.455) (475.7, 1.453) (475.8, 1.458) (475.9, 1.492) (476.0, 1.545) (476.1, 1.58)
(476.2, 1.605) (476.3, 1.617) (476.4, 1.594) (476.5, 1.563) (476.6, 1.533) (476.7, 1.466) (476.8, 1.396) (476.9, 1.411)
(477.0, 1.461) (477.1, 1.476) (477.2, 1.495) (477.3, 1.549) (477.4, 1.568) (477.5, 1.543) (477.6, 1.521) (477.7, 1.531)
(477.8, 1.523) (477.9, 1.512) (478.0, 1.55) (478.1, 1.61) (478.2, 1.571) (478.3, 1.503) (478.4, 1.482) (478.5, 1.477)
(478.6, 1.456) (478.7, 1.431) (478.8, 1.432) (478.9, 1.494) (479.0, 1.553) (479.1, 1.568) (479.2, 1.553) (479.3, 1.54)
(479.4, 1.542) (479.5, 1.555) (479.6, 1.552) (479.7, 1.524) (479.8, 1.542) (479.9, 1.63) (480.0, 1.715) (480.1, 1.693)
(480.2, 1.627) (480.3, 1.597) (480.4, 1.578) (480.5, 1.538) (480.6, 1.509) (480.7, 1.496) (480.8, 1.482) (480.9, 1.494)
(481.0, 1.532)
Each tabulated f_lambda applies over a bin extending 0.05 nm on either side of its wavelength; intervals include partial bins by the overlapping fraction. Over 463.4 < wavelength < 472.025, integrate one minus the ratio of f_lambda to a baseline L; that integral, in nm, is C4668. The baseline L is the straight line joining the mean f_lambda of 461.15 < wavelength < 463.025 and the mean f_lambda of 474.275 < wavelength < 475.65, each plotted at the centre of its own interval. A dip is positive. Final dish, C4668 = -0.31 nm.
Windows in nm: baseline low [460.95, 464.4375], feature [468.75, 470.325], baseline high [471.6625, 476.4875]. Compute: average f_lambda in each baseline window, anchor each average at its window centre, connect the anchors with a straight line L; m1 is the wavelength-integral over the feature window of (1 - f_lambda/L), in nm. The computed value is -0.05 nm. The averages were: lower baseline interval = 1.55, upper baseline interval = 1.52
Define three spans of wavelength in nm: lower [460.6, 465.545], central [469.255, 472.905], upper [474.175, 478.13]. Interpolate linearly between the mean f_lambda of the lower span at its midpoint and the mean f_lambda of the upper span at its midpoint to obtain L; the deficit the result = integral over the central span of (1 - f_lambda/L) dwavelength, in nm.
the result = -0.10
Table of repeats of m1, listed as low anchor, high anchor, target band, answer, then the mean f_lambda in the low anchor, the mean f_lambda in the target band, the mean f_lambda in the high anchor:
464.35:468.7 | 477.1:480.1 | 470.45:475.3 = 0.10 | 1.59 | 1.53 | 1.54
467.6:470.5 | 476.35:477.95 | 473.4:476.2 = 0.06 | 1.6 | 1.5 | 1.51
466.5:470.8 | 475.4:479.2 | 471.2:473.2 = 0.02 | 1.58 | 1.54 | 1.51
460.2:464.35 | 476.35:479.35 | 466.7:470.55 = -0.11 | 1.56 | 1.58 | 1.51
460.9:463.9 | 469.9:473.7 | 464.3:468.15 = -0.09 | 1.55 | 1.58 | 1.54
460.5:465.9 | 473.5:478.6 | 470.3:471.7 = -0.04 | 1.57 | 1.58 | 1.51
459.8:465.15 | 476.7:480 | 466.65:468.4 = -0.03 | 1.56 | 1.57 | 1.52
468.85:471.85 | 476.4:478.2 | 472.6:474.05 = 0.05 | 1.58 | 1.5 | 1.52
